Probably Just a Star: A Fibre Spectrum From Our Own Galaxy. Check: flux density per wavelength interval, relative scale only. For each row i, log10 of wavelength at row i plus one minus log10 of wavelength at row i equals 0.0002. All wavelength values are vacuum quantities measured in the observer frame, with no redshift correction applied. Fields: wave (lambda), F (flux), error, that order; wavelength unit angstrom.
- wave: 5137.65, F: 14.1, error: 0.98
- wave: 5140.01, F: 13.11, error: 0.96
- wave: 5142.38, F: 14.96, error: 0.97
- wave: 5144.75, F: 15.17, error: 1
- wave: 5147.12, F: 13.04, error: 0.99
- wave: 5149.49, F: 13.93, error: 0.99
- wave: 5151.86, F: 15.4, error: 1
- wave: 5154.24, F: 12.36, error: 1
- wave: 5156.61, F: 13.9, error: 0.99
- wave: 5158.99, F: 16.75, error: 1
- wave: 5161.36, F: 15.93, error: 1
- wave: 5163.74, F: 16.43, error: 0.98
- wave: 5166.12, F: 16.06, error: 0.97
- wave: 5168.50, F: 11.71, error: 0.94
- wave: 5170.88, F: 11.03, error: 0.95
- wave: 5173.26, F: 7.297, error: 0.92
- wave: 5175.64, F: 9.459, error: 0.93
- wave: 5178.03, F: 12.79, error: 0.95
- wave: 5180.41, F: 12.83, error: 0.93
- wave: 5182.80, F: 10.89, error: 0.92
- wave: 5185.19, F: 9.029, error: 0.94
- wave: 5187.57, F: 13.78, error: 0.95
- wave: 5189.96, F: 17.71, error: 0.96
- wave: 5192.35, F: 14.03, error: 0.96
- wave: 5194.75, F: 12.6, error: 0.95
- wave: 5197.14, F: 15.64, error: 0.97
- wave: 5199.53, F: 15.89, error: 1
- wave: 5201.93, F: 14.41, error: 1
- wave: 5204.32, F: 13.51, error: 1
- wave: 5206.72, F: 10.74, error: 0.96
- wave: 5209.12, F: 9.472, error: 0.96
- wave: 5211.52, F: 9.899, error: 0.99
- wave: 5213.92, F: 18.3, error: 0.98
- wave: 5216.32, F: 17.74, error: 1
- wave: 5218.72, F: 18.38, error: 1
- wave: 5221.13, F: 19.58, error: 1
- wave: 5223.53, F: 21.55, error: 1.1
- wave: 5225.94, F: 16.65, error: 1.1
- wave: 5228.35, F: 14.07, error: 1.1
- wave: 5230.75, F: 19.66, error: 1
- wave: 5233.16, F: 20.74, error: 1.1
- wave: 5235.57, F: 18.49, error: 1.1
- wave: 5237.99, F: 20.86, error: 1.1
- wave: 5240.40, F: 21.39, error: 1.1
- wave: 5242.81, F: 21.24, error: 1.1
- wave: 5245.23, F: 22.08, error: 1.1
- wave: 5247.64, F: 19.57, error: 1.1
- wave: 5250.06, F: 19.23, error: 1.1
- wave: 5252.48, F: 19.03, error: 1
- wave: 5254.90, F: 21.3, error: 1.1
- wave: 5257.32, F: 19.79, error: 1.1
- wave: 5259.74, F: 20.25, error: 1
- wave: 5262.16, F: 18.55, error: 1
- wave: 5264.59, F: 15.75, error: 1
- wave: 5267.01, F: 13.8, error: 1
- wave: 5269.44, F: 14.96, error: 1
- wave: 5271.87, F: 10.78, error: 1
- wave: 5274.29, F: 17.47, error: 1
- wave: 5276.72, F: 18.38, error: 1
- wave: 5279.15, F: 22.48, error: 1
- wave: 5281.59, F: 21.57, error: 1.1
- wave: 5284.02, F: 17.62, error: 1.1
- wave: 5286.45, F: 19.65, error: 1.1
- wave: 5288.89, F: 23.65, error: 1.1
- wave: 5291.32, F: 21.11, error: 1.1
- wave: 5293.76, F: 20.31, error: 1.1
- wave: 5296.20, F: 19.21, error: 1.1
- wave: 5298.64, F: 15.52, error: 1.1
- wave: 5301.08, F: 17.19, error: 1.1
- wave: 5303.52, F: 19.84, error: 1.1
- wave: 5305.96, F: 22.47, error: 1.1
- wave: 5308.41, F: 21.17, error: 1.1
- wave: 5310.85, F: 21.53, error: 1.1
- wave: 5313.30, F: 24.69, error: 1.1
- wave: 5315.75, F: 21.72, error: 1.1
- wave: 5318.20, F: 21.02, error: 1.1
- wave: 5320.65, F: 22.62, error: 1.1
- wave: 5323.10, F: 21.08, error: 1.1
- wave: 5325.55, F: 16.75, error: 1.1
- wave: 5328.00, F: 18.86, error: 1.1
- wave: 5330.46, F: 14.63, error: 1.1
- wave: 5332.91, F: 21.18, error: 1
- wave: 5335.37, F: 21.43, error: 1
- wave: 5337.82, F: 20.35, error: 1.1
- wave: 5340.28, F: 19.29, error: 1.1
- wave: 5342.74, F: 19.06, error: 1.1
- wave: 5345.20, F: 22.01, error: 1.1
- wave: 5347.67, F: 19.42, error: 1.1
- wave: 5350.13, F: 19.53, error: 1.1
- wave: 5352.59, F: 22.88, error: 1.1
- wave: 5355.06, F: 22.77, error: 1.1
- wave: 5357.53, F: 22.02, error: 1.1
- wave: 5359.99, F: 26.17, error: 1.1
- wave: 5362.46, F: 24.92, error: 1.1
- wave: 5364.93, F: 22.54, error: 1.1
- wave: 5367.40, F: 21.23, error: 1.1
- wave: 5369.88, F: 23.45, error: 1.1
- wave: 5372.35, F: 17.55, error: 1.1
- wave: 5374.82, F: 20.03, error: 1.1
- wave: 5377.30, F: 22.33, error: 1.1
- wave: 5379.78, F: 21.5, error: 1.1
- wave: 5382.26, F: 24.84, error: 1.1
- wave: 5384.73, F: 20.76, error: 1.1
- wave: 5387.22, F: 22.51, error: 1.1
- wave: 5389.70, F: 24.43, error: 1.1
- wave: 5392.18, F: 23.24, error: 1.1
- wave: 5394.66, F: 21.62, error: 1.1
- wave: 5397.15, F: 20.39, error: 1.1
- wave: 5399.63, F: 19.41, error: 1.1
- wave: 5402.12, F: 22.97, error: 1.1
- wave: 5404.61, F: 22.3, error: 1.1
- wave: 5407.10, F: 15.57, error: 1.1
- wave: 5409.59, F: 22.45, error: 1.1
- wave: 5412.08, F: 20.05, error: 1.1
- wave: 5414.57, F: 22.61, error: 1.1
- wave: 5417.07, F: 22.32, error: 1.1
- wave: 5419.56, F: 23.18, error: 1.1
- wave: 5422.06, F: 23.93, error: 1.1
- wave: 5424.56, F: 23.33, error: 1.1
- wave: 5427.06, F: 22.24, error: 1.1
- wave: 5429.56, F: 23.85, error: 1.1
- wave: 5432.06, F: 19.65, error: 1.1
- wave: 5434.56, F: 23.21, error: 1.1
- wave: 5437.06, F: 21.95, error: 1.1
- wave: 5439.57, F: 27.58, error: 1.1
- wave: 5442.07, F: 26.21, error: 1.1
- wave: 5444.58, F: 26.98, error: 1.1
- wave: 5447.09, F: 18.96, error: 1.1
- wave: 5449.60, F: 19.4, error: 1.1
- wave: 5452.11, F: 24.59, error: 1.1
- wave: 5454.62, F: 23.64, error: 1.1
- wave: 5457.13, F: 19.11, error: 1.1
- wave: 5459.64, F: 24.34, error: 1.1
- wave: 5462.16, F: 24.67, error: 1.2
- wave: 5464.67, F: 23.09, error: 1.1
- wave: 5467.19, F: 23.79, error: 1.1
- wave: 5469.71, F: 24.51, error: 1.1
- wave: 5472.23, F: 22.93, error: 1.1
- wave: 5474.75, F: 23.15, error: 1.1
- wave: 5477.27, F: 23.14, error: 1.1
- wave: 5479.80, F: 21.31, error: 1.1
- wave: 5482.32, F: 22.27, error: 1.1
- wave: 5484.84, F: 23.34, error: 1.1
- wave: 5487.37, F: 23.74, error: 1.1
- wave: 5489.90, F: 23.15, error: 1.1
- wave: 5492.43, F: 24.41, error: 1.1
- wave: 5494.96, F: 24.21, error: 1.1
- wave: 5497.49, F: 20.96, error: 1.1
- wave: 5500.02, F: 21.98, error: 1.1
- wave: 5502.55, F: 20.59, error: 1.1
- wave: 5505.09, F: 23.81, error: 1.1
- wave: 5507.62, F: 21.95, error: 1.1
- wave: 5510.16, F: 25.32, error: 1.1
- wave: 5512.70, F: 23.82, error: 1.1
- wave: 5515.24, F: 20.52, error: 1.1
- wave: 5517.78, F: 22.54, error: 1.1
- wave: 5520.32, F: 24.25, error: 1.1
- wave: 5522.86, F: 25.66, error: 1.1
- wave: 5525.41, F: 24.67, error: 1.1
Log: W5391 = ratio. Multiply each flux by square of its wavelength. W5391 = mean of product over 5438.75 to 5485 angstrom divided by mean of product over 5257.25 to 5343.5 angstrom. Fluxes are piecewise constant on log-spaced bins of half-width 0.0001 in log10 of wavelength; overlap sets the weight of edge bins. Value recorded 1.28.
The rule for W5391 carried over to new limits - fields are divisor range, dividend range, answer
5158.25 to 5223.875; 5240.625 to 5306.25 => 1.40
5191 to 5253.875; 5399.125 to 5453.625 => 1.41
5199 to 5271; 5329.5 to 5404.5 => 1.29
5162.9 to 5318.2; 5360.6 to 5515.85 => 1.41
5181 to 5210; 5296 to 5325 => 1.64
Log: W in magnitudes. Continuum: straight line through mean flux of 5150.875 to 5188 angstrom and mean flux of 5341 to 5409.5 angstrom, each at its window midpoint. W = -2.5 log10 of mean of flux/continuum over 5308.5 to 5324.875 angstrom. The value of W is -0.14 mag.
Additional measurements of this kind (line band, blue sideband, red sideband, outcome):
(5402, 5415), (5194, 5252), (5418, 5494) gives 0.06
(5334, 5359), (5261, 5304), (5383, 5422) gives -0.05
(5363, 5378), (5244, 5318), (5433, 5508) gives -0.01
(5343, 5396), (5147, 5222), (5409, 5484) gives -0.10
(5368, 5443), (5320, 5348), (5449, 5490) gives -0.04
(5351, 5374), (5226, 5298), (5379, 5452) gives -0.07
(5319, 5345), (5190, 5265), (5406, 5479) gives 0.02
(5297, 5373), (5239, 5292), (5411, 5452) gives -0.01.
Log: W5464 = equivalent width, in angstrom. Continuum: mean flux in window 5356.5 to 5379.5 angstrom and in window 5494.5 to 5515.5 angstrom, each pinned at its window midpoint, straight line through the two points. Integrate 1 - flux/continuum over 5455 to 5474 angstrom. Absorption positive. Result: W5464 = -0.62 angstrom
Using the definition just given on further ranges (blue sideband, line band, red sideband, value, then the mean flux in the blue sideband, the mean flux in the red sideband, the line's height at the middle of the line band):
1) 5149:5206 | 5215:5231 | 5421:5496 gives -3.33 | 13.4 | 23.2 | 15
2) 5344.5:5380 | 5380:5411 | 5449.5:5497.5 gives 0.79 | 21.9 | 23.1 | 22.3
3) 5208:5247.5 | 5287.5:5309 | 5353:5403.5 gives 0.07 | 18.2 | 22.2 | 20.1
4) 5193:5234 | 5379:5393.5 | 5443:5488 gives -1.56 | 15.8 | 23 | 20.7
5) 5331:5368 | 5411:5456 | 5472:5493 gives -1.03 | 21.5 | 23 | 22.5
